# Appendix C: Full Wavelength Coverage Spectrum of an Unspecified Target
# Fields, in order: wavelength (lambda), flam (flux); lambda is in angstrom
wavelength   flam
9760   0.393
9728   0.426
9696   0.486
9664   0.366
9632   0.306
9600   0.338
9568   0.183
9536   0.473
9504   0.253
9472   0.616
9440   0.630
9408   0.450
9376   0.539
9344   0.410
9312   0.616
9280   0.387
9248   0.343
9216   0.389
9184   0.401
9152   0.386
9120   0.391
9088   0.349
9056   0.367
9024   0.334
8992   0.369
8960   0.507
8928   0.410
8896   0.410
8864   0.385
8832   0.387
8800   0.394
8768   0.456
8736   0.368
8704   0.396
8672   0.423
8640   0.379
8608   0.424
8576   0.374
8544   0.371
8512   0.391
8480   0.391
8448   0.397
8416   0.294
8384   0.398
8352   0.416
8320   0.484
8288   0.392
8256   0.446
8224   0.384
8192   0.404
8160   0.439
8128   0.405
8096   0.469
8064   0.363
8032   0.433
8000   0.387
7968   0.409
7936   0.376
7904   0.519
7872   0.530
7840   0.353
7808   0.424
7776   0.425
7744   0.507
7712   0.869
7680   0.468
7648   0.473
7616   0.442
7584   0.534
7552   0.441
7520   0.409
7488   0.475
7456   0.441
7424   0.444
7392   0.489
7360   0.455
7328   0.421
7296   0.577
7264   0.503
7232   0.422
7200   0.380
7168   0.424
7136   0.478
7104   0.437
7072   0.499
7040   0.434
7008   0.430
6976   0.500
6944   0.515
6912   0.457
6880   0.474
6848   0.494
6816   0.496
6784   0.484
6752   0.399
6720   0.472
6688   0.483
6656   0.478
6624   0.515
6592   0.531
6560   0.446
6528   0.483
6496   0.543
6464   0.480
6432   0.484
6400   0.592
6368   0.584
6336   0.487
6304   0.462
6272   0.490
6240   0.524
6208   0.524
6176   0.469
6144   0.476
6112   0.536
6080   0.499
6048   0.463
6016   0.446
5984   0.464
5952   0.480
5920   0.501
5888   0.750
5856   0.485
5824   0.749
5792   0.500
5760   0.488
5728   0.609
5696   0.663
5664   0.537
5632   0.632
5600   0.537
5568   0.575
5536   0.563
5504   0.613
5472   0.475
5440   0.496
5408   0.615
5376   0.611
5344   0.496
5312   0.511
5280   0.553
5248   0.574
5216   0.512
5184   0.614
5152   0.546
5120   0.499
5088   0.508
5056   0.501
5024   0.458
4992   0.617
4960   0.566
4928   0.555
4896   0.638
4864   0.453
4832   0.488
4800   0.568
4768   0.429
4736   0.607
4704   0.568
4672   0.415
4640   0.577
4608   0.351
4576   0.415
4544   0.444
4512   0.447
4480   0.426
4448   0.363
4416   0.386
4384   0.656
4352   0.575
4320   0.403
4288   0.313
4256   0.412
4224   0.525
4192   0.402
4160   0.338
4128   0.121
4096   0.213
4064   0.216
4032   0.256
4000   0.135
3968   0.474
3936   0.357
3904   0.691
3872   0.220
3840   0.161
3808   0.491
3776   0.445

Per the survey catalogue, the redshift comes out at 0.17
